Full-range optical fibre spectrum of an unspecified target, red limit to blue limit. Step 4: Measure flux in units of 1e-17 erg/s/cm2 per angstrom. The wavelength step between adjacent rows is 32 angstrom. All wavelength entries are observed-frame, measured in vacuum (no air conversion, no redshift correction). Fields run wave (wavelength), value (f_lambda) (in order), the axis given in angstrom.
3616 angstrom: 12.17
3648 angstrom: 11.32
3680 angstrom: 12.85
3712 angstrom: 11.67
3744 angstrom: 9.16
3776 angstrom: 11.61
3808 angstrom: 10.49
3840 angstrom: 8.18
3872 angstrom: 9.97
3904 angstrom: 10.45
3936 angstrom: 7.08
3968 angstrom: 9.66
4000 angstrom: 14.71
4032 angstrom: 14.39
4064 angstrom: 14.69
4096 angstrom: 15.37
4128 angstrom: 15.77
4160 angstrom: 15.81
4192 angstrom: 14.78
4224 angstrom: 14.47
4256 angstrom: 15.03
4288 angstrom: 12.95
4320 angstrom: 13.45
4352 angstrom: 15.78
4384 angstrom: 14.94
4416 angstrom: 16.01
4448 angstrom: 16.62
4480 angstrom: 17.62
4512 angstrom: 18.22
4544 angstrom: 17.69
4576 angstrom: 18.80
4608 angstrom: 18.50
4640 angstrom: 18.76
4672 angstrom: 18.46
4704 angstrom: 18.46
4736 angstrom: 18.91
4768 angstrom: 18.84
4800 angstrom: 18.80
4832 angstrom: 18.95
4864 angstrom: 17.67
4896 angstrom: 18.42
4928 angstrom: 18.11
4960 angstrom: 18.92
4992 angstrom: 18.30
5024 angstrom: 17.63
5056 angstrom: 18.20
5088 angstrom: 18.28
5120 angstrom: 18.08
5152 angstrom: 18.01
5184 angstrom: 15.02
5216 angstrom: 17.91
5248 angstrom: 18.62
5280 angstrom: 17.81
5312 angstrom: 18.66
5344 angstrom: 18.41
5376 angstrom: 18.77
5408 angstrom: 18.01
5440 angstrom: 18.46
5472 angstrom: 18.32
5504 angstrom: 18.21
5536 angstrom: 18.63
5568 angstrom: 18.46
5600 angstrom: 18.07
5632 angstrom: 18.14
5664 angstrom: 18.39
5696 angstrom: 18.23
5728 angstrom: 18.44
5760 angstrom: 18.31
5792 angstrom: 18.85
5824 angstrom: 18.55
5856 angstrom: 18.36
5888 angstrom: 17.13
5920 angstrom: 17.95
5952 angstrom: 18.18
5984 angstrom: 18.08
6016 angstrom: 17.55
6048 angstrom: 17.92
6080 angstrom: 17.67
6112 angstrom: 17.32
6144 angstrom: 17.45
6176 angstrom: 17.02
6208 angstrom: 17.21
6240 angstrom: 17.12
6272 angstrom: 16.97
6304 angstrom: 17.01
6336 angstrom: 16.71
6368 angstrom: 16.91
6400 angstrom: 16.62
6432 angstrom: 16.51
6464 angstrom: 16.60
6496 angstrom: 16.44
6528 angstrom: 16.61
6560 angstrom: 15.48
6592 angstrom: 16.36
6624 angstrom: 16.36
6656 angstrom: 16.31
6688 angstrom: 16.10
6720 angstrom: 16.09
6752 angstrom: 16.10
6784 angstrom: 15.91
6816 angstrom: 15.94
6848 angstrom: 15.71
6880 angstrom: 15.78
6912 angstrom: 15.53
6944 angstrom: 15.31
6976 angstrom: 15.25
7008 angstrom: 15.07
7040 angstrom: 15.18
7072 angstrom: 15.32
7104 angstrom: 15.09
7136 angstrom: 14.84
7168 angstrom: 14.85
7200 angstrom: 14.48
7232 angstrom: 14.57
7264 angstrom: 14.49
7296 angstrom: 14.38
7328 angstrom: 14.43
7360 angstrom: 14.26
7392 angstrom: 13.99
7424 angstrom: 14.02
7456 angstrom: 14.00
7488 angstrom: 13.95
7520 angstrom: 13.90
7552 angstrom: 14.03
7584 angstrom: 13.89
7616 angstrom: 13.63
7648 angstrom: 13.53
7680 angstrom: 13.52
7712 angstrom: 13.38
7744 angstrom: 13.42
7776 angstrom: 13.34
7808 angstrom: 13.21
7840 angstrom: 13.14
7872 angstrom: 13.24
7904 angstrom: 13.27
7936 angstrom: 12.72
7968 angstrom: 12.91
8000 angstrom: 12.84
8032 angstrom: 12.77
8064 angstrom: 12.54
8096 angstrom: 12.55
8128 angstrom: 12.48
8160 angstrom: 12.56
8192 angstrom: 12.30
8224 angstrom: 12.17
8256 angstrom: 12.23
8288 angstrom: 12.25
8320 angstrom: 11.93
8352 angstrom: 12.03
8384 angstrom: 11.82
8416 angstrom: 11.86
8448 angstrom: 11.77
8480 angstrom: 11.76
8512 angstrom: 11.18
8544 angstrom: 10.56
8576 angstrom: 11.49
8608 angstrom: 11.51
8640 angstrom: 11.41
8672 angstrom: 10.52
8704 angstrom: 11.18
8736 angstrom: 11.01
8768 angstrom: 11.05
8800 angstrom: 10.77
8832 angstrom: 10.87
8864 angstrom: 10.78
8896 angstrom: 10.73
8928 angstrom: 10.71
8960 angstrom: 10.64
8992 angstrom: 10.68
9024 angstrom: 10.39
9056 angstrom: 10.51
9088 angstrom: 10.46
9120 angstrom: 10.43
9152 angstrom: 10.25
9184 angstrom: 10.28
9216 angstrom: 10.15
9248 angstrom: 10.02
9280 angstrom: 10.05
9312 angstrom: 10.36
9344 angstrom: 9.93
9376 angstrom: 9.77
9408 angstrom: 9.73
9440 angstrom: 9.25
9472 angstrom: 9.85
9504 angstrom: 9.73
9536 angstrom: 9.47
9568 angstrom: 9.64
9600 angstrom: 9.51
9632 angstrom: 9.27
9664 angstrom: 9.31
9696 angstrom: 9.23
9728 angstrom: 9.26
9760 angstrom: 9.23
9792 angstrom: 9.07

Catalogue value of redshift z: 0.00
